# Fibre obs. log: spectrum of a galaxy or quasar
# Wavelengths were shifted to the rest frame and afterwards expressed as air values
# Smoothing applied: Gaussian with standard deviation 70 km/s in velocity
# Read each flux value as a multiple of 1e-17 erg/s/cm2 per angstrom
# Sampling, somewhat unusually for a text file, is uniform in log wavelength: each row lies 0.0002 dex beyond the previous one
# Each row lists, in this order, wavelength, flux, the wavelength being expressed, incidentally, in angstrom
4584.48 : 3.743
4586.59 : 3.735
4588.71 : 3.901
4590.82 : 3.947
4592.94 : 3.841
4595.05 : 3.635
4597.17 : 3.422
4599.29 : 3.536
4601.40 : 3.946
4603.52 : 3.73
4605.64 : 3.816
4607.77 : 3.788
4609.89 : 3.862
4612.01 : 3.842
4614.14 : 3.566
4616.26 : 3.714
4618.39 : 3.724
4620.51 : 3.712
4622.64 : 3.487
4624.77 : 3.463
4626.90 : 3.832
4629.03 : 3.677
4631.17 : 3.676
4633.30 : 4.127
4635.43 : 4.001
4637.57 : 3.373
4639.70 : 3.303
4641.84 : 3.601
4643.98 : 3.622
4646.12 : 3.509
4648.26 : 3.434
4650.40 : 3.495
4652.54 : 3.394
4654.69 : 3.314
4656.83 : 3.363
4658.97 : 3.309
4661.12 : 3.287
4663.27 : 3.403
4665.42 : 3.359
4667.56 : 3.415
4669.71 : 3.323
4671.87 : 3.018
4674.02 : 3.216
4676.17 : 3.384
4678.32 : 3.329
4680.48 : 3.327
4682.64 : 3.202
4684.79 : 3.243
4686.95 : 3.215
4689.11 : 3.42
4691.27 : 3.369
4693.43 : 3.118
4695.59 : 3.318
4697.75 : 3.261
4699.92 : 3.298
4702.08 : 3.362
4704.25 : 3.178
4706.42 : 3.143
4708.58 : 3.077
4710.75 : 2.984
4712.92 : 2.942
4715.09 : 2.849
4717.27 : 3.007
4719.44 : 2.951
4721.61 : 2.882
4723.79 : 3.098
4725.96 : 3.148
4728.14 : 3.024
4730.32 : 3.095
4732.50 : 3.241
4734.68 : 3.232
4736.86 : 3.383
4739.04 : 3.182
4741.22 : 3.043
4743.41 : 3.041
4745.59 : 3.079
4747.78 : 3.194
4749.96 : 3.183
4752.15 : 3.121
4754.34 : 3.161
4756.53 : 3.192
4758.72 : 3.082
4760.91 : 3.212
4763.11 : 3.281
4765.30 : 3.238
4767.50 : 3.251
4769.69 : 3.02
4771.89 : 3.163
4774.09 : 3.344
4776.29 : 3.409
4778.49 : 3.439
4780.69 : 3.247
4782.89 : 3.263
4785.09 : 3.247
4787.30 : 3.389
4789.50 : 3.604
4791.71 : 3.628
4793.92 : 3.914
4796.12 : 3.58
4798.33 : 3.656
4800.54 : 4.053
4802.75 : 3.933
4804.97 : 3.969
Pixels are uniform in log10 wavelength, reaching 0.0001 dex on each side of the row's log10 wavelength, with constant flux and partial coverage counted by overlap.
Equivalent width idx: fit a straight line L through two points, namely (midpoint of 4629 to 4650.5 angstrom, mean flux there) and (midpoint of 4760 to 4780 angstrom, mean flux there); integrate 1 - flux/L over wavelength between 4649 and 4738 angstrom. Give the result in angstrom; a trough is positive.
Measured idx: 6.52 angstrom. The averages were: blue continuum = 3.62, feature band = 3.22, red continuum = 3.26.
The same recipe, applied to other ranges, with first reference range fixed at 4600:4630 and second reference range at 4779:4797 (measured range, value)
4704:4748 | 6.02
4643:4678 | 2.84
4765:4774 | 0.84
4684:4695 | 1.05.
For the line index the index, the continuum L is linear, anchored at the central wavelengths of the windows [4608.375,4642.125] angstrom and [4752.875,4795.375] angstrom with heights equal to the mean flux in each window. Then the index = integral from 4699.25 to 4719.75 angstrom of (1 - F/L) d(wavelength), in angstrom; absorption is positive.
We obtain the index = 2.4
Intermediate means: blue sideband 3.69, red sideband 3.32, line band 3.08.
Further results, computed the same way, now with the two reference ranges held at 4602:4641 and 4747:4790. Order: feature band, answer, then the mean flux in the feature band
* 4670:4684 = 1.1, 3.25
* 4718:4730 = 1.3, 3.03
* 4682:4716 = 2.7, 3.19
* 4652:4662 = 0.7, 3.33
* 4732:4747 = 0.8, 3.17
